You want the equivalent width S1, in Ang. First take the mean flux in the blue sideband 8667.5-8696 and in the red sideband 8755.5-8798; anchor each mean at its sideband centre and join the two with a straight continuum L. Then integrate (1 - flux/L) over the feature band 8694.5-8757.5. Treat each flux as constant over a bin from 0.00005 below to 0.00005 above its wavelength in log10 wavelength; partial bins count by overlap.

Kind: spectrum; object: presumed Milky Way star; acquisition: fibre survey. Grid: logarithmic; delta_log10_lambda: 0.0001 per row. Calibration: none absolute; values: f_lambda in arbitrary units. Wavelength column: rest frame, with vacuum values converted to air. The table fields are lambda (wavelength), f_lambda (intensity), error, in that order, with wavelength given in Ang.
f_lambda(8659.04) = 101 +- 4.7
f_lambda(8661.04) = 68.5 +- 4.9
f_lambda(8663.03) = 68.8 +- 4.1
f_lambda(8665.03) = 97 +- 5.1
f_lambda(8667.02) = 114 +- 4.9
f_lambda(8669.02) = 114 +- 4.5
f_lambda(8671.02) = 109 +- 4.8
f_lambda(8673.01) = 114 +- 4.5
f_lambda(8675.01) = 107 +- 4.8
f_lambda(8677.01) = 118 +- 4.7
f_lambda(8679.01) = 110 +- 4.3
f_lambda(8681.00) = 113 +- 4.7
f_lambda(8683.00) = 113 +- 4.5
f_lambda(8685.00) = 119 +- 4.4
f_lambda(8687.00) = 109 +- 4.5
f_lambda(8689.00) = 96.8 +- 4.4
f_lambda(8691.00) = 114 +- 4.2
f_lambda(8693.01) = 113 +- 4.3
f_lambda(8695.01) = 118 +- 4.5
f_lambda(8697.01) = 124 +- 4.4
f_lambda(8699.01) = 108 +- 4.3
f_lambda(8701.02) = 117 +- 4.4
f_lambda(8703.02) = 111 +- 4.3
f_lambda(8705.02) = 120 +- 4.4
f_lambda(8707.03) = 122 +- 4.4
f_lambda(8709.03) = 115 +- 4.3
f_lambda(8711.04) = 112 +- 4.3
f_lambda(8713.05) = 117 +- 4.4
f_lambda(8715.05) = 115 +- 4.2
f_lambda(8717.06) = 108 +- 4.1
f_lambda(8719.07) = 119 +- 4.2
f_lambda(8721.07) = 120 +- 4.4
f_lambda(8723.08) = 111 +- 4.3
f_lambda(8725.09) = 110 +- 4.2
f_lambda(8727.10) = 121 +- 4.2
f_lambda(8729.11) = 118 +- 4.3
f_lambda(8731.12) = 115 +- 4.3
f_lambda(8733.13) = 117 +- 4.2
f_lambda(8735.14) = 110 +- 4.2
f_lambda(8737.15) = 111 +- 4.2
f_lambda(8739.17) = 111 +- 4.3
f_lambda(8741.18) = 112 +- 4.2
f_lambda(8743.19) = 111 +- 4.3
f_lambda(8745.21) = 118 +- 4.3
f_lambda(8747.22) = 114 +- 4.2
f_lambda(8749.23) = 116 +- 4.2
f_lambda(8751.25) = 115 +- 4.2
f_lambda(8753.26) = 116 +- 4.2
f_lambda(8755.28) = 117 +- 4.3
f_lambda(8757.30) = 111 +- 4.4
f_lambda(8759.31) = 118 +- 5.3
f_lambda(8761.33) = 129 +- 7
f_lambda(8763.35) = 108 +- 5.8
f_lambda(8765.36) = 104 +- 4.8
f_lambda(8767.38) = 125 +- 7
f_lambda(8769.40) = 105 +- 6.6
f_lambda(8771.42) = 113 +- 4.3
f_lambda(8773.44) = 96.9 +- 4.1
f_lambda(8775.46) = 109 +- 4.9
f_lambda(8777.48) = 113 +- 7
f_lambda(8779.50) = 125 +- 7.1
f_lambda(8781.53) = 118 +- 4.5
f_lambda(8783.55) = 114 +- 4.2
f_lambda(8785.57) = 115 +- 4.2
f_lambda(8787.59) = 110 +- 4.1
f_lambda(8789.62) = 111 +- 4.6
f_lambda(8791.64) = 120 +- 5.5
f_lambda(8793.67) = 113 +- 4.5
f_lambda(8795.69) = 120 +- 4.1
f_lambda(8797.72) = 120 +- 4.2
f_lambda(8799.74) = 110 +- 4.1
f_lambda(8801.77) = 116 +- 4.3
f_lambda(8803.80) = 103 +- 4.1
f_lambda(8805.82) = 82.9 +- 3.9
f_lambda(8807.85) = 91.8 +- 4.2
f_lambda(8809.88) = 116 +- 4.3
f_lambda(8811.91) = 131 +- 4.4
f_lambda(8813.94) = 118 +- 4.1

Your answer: -1.1 Ang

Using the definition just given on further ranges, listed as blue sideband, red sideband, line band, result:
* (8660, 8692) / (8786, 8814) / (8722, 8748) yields -1.33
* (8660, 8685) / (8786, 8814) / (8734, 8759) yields -1.18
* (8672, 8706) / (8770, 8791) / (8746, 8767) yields -0.46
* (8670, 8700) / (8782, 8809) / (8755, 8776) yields -0.31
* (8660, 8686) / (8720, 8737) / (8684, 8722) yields -1.43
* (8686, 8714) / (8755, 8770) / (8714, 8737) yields -0.09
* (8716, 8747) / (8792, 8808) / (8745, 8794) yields -1.39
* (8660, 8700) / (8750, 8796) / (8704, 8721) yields -1.00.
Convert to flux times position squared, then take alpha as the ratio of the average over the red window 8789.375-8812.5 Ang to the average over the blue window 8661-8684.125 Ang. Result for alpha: 1.1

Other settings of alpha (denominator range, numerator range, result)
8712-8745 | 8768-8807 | 0.99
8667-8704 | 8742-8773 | 1.03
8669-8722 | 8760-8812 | 1.00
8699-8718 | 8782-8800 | 1.02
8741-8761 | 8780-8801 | 1.01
